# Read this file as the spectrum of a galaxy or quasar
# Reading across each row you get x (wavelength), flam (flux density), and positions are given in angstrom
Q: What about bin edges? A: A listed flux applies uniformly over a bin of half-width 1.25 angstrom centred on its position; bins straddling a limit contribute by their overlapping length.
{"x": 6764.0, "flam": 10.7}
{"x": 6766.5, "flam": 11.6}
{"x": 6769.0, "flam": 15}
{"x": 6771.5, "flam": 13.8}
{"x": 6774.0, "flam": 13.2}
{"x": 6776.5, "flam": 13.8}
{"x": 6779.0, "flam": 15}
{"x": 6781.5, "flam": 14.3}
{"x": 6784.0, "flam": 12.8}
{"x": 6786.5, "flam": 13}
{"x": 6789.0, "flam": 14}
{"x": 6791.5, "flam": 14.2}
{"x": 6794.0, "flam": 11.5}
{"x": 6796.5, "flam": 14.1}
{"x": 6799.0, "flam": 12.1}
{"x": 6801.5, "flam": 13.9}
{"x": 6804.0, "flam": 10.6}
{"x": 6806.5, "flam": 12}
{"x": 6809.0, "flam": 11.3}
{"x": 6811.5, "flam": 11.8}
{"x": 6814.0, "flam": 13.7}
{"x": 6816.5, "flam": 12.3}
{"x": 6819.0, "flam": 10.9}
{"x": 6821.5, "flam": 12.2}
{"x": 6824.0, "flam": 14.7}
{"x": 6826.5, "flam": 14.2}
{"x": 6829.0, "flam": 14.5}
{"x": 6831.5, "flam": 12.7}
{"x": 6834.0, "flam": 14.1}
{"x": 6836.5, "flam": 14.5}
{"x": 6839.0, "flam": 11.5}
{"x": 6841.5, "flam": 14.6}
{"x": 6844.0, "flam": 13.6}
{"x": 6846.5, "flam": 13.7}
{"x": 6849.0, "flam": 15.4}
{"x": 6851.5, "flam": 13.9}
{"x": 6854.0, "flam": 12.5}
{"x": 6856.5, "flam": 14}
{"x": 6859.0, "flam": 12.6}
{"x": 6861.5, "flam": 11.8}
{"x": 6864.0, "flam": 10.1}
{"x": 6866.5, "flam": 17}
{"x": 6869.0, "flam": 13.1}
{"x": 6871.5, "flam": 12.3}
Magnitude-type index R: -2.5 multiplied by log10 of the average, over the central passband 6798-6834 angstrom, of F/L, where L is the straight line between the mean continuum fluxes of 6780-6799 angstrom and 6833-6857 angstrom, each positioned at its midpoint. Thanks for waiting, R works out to 0.07 mag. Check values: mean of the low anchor 13.3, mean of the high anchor 13.8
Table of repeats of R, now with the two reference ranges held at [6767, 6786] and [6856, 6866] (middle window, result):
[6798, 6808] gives 0.11 mag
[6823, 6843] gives -0.08 mag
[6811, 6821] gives 0.08 mag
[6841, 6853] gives -0.13 mag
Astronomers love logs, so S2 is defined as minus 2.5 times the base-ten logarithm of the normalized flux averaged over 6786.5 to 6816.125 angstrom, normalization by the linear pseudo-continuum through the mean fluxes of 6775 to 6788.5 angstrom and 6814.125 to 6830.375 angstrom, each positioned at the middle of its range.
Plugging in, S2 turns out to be 0.07 mag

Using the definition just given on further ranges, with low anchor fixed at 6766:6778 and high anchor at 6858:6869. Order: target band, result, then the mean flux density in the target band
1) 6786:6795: 0.020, 13.2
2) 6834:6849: -0.056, 13.8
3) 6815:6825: 0.063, 12.5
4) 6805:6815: 0.103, 12.1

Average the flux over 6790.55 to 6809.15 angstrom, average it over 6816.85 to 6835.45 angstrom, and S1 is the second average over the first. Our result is 1.06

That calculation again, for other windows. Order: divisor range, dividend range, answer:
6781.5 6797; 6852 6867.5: 0.98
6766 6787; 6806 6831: 0.93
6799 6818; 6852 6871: 1.07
